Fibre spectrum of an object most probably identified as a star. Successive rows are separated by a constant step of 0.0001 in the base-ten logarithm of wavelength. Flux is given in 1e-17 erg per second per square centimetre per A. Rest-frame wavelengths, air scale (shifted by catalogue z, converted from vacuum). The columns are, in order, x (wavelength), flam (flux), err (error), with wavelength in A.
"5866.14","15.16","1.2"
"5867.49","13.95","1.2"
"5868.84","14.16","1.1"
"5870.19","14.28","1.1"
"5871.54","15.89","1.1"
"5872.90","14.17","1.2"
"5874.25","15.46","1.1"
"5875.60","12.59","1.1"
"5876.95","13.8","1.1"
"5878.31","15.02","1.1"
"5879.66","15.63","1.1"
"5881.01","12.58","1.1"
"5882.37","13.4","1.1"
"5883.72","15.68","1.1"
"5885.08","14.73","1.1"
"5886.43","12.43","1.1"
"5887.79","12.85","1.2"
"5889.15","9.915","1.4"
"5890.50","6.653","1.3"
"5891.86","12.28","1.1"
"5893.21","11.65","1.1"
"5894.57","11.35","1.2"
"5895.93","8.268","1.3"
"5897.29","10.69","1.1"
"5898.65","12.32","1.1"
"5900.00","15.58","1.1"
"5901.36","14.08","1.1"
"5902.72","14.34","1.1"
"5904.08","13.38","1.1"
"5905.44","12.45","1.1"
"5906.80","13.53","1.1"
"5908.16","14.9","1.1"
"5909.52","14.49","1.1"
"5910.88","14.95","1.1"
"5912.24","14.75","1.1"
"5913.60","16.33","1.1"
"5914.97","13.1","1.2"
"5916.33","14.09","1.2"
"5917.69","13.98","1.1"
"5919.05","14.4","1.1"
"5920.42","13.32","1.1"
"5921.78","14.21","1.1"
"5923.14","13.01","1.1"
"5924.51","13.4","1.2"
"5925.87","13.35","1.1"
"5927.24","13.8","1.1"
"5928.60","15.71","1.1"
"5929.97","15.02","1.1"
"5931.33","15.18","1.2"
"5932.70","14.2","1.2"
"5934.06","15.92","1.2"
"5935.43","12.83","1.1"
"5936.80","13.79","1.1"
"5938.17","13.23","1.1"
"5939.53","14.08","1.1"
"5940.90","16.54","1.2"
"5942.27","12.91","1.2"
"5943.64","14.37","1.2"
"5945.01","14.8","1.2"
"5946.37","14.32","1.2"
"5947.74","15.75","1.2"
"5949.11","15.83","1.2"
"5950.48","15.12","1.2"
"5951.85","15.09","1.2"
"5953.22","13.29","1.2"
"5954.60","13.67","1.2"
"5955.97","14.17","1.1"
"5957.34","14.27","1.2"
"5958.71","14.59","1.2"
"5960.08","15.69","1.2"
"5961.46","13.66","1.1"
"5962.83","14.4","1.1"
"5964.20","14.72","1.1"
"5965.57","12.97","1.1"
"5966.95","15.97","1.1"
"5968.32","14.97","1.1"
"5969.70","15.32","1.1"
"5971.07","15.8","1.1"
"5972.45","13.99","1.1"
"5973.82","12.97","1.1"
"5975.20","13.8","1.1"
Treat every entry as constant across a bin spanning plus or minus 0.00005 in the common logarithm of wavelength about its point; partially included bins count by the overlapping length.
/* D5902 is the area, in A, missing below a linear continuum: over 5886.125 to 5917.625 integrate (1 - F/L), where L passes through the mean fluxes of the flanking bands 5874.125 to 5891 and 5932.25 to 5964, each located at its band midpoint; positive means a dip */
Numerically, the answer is 1.7 A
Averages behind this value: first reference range 13.1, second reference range 14.5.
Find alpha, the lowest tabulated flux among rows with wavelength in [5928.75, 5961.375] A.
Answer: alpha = 12.83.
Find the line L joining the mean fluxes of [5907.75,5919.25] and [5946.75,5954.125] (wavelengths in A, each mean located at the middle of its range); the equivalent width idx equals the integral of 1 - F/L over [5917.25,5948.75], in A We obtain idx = 1.0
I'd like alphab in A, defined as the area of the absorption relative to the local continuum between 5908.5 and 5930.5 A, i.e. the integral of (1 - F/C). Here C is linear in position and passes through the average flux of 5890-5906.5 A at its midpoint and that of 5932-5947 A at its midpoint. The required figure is -1.8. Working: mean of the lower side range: 12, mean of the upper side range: 14.3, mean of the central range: 14.2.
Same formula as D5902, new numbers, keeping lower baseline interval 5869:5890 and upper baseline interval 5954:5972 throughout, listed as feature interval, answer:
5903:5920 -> -0.1 A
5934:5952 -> -0.1 A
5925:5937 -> -0.1 A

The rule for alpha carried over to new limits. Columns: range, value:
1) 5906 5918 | 13.1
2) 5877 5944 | 6.653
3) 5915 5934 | 13.01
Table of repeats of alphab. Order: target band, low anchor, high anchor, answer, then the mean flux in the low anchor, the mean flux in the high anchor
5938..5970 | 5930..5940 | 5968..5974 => -0.2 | 14.2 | 14.7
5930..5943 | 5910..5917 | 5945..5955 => 0.3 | 14.6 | 14.8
